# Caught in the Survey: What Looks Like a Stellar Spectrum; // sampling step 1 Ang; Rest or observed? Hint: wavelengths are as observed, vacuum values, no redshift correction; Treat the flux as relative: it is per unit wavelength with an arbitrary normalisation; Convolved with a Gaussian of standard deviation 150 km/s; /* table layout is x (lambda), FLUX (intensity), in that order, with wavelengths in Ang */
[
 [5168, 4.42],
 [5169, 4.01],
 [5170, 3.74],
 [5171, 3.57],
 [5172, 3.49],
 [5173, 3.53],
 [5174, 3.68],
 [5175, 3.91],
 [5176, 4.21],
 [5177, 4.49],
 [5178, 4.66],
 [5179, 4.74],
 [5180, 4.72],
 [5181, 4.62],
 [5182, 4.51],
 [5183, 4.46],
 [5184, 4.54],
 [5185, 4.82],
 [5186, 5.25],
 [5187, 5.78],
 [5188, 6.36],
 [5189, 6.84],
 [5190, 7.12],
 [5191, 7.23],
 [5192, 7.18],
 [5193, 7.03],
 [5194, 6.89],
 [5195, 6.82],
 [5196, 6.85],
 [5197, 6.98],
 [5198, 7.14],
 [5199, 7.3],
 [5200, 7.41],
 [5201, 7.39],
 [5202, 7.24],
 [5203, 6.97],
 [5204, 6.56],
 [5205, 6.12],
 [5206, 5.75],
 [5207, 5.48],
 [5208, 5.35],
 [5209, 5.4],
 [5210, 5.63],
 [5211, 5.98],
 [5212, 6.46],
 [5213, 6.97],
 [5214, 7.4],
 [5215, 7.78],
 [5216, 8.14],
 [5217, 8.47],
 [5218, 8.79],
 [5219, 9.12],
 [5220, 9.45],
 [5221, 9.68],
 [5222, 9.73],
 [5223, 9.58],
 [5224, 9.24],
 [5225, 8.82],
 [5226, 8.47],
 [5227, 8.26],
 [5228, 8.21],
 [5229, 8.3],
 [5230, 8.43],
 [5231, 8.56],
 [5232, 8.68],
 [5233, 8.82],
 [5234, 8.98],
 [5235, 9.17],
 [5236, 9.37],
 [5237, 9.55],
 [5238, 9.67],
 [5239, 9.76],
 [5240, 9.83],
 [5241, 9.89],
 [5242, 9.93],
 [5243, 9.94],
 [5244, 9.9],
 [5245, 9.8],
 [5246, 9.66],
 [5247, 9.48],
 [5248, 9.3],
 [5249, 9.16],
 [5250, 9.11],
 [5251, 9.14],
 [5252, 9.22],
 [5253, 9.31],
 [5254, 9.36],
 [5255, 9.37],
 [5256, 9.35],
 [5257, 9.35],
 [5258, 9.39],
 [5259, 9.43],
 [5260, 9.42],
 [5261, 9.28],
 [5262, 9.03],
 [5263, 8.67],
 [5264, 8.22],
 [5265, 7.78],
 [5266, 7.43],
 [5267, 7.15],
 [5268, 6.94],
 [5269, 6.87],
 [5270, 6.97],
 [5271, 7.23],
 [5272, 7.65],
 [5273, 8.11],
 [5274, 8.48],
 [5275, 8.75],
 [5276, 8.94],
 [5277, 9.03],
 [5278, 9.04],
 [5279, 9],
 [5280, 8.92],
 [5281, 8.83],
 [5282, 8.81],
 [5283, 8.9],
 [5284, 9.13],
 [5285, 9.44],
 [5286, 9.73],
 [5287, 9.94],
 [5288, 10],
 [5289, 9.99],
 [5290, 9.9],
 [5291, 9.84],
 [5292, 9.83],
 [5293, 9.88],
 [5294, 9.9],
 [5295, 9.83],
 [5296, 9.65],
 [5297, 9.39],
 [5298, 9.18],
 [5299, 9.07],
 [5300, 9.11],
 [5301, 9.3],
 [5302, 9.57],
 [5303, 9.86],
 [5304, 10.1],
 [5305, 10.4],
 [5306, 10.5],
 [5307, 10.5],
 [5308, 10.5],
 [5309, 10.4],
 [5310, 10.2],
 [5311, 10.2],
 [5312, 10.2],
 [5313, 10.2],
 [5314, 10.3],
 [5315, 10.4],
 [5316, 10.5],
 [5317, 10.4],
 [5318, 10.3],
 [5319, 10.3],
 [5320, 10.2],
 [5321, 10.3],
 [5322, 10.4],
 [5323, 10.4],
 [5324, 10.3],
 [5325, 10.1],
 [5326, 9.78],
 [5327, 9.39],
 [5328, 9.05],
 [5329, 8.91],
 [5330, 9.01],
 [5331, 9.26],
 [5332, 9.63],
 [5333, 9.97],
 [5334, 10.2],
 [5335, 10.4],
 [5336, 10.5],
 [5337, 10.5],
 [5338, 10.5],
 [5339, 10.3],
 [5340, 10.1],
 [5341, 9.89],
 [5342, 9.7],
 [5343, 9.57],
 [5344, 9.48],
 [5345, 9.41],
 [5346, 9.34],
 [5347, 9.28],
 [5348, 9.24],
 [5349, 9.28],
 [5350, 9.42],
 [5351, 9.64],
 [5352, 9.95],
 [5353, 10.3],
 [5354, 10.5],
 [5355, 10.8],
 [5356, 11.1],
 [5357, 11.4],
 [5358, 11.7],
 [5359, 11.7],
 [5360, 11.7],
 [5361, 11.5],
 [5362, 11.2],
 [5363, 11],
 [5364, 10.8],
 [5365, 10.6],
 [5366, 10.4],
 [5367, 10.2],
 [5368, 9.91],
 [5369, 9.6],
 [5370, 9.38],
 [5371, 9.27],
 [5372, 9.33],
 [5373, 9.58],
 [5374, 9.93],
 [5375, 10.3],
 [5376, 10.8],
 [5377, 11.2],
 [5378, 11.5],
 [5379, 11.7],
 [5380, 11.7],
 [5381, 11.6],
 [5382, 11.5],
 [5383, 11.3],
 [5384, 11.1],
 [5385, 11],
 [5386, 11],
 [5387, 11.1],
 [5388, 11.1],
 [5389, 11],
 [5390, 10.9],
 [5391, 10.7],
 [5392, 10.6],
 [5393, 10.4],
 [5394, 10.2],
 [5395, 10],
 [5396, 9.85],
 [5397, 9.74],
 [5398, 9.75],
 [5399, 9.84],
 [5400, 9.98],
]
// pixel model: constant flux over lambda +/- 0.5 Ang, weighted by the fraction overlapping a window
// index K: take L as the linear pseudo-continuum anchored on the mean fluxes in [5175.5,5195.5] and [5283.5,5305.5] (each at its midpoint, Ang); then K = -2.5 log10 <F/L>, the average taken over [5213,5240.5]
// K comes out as -0.23 mag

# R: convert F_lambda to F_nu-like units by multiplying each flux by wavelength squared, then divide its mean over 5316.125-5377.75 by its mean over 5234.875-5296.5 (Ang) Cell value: 1.15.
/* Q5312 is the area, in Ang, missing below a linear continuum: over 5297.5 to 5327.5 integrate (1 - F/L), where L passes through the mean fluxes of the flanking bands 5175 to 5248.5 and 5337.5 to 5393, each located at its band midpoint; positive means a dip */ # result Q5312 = -2.0 Ang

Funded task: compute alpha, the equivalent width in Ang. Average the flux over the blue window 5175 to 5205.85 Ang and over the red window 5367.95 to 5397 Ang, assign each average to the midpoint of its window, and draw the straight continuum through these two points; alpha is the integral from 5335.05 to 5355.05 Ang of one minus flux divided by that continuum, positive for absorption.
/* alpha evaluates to -0.3 Ang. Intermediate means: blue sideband 6.04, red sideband 10.6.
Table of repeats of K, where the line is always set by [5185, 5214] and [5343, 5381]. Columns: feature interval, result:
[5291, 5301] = -0.09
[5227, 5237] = -0.19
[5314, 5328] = -0.08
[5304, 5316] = -0.13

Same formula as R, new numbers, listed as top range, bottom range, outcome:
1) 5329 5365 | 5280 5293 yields 1.10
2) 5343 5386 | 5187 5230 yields 1.50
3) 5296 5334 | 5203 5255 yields 1.21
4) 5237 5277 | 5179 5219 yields 1.40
